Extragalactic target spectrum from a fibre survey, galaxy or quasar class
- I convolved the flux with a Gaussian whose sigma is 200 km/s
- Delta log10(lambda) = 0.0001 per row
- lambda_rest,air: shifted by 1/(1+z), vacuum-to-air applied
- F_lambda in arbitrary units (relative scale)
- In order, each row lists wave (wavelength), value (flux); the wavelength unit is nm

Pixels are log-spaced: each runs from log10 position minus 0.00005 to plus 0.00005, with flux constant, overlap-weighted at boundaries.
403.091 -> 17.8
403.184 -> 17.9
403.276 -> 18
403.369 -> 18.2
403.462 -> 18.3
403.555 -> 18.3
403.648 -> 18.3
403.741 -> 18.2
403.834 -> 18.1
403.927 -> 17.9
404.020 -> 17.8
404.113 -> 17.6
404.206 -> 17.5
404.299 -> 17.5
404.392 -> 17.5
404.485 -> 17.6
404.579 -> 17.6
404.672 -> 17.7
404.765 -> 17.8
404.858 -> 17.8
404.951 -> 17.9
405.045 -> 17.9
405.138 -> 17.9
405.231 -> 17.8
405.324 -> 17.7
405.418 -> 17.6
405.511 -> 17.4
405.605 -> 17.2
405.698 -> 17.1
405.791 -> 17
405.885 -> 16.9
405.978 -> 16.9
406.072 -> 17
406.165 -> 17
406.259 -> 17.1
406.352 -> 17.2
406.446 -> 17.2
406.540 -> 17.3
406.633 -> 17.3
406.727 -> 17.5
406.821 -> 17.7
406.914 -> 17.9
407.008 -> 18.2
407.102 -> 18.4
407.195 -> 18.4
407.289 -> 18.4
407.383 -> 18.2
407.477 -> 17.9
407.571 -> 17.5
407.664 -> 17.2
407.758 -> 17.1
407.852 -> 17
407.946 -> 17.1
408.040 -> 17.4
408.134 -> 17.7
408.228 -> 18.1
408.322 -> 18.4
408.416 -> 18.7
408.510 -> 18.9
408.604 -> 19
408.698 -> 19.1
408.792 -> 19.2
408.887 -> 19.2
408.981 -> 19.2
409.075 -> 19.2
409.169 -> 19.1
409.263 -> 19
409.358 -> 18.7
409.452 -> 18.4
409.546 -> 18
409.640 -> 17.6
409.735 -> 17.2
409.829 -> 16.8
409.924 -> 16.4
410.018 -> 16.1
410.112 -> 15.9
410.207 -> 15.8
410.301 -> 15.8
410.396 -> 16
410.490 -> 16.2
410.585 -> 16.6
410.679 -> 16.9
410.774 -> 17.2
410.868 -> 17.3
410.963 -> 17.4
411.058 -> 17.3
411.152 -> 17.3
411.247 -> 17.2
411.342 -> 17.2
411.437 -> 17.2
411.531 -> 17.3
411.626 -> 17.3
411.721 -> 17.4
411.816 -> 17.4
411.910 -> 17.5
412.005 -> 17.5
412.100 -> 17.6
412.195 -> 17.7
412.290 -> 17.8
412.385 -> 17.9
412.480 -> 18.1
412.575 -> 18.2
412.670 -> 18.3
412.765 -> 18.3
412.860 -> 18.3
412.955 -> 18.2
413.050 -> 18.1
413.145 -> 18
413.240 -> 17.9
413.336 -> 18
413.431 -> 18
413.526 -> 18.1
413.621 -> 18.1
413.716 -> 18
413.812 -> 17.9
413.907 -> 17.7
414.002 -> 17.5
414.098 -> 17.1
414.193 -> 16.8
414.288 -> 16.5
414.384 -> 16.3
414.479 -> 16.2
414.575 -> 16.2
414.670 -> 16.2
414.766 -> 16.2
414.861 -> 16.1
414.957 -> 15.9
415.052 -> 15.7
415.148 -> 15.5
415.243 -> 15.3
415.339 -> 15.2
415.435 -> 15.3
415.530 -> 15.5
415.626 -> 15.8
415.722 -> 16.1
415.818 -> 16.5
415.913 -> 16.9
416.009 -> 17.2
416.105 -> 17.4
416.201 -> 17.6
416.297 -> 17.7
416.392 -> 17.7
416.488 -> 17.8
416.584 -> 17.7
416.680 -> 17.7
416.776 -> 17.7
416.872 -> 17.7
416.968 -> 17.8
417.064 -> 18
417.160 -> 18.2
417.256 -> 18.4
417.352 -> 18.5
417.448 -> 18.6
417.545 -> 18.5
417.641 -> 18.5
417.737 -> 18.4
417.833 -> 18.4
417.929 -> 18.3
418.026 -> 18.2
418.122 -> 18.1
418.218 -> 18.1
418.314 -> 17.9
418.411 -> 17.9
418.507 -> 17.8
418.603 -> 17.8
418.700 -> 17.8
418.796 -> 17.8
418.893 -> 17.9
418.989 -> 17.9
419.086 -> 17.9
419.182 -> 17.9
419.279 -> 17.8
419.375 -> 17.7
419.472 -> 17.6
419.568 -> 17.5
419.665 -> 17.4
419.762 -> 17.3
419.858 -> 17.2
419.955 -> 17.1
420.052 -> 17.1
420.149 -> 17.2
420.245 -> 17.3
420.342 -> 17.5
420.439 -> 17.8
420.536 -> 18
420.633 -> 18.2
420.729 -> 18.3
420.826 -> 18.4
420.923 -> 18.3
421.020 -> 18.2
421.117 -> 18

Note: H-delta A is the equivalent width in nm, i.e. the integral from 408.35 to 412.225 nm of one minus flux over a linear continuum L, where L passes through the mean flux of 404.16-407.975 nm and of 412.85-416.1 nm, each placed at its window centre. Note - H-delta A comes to -0.09 nm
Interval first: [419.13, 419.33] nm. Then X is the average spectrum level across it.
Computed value 17.9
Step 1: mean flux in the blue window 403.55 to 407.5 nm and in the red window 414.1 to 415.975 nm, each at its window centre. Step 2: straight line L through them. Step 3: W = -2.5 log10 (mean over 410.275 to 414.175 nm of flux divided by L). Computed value -0.065 mag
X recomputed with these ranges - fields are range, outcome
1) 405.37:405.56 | 17.4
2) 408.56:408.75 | 19.1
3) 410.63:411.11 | 17.2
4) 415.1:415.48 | 15.3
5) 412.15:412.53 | 17.9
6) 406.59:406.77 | 17.4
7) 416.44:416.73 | 17.7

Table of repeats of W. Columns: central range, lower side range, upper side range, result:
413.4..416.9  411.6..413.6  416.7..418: 0.077 mag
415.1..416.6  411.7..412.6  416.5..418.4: 0.091 mag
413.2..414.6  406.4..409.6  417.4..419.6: 0.044 mag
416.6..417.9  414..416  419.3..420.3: -0.092 mag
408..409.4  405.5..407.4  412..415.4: -0.080 mag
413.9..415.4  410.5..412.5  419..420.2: 0.076 mag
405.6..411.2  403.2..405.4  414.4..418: 0.001 mag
